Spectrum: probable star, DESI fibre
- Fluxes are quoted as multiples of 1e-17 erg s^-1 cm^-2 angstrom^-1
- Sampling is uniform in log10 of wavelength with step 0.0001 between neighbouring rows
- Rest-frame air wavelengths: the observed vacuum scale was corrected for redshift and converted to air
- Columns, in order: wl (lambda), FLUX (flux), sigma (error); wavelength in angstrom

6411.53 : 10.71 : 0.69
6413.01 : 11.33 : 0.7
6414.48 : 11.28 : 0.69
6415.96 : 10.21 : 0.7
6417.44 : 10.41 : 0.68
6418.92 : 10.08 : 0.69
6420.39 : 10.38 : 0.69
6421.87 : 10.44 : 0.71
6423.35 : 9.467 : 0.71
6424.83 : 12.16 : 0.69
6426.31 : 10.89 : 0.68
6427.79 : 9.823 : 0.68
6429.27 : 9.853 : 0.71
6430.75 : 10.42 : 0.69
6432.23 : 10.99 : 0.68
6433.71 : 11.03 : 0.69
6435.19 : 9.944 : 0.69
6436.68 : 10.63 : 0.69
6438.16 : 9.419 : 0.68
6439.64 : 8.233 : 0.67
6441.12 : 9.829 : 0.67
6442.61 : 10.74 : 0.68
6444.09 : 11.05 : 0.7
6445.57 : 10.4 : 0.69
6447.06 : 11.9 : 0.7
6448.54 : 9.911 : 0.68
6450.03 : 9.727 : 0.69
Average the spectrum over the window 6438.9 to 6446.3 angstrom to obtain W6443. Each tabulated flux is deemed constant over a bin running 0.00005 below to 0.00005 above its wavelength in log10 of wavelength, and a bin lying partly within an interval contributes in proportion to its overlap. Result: 10.1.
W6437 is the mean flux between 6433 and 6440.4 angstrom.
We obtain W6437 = 9.85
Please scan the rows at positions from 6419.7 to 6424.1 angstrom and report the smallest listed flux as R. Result 9.467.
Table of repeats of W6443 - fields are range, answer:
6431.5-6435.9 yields 10.7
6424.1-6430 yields 10.7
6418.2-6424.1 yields 10.1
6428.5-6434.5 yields 10.6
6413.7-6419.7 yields 10.5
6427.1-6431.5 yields 10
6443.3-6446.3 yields 10.8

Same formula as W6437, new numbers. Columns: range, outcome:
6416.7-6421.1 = 10.3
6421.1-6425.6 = 10.7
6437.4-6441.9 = 9.18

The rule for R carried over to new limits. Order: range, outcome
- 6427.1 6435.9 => 9.823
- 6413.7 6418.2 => 10.21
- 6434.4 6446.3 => 8.233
